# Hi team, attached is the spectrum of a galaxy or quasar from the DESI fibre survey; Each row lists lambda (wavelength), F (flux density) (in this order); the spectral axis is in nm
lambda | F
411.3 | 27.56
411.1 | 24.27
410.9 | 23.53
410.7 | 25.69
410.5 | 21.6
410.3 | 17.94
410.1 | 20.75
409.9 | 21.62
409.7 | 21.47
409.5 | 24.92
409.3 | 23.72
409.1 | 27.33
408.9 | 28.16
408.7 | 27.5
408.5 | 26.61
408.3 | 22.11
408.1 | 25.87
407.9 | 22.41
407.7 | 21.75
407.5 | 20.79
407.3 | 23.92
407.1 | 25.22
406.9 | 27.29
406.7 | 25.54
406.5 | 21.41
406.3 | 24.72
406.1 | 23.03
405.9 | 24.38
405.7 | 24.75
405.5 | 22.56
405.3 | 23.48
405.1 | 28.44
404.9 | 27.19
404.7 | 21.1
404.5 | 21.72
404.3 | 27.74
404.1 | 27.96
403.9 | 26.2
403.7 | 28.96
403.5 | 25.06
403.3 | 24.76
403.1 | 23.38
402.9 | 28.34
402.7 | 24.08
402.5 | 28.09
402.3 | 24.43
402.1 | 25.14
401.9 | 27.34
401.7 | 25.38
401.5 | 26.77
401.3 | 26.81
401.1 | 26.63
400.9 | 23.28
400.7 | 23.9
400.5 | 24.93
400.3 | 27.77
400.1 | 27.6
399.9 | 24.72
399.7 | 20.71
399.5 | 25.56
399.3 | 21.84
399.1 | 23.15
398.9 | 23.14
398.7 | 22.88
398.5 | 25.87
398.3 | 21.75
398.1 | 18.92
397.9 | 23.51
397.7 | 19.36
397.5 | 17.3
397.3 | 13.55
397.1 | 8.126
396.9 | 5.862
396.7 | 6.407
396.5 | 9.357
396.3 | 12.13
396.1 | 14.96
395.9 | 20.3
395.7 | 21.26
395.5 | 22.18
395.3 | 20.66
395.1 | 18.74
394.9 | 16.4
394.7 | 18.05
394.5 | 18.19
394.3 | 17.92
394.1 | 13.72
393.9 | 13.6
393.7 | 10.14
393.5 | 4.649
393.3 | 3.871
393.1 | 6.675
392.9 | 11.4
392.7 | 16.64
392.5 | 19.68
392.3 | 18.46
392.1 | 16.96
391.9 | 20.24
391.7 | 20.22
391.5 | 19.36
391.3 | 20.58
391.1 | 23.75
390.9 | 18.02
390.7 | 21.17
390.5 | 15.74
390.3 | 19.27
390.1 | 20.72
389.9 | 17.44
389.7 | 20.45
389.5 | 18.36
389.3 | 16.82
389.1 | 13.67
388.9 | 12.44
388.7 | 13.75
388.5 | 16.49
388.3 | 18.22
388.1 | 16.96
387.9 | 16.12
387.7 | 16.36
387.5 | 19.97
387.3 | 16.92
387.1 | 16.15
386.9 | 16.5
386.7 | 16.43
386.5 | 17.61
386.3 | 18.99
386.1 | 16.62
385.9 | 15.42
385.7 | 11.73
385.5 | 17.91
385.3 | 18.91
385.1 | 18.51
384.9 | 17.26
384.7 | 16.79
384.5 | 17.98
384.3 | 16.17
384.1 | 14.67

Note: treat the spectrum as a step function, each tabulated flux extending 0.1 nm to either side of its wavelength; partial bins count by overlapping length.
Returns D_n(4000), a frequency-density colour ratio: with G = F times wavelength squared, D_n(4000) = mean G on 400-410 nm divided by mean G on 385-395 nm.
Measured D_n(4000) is 1.64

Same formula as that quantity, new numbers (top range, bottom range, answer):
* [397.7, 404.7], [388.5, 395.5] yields 1.58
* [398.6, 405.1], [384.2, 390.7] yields 1.60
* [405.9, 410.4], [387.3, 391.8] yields 1.45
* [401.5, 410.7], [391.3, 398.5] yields 1.66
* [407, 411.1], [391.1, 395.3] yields 1.64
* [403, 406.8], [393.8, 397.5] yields 1.72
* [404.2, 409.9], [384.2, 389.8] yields 1.61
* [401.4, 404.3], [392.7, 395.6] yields 1.94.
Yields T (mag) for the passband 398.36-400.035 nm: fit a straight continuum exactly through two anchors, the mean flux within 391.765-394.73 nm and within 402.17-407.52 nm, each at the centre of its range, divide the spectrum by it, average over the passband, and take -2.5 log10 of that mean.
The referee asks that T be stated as -0.20 mag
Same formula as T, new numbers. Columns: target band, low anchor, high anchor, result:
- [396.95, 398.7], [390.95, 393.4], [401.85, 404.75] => 0.16 mag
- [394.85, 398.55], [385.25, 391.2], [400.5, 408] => 0.28 mag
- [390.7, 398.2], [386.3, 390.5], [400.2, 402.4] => 0.31 mag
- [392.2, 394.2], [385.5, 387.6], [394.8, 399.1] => 0.40 mag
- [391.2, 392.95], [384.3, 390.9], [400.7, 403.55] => 0.08 mag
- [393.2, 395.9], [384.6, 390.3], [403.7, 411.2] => 0.26 mag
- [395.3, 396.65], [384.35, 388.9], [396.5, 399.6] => 0.08 mag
